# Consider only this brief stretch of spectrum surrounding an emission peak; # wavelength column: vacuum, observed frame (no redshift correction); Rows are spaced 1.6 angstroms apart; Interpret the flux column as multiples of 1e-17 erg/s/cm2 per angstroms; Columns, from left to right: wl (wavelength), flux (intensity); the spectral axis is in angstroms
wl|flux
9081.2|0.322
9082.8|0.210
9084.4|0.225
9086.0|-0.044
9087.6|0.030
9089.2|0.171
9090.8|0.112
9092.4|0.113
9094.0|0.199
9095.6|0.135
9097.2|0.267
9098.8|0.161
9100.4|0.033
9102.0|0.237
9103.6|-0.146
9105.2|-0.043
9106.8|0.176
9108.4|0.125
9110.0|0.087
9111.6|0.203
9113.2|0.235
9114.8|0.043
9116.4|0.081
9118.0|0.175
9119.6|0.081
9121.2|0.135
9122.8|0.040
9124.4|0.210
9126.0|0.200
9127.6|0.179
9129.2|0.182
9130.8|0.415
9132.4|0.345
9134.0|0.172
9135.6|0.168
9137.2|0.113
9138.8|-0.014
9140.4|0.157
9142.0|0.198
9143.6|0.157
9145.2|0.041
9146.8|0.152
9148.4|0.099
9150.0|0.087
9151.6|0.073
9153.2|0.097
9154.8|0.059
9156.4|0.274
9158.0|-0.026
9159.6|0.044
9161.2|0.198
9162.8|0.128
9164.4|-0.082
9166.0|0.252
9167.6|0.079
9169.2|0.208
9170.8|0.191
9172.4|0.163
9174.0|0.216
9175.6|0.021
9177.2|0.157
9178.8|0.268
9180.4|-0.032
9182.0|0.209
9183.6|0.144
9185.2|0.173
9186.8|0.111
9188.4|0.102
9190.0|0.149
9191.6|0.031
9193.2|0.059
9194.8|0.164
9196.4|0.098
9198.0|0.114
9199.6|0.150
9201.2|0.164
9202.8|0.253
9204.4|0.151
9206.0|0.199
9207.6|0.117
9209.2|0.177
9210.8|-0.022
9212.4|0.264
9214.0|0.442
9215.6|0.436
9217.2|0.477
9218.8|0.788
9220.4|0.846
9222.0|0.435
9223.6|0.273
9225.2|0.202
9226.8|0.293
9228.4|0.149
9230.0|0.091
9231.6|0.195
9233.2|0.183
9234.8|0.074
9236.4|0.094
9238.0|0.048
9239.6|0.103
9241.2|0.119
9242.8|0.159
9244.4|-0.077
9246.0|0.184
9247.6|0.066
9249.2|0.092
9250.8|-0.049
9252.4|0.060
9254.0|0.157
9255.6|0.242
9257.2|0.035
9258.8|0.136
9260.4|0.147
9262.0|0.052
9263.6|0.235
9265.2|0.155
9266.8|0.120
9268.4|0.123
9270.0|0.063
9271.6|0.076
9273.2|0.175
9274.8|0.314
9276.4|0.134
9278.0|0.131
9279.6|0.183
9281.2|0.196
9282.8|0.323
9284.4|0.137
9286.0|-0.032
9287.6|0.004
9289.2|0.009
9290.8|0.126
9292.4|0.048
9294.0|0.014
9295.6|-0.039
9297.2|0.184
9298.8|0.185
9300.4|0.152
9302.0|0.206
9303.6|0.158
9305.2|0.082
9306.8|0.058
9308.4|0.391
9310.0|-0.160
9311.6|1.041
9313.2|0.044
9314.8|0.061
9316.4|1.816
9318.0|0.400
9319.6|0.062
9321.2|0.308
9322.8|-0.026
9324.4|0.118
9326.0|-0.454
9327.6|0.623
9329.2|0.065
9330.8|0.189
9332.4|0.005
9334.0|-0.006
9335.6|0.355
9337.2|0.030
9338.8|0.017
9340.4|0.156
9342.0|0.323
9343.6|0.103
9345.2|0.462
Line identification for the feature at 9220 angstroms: [O III] 5007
